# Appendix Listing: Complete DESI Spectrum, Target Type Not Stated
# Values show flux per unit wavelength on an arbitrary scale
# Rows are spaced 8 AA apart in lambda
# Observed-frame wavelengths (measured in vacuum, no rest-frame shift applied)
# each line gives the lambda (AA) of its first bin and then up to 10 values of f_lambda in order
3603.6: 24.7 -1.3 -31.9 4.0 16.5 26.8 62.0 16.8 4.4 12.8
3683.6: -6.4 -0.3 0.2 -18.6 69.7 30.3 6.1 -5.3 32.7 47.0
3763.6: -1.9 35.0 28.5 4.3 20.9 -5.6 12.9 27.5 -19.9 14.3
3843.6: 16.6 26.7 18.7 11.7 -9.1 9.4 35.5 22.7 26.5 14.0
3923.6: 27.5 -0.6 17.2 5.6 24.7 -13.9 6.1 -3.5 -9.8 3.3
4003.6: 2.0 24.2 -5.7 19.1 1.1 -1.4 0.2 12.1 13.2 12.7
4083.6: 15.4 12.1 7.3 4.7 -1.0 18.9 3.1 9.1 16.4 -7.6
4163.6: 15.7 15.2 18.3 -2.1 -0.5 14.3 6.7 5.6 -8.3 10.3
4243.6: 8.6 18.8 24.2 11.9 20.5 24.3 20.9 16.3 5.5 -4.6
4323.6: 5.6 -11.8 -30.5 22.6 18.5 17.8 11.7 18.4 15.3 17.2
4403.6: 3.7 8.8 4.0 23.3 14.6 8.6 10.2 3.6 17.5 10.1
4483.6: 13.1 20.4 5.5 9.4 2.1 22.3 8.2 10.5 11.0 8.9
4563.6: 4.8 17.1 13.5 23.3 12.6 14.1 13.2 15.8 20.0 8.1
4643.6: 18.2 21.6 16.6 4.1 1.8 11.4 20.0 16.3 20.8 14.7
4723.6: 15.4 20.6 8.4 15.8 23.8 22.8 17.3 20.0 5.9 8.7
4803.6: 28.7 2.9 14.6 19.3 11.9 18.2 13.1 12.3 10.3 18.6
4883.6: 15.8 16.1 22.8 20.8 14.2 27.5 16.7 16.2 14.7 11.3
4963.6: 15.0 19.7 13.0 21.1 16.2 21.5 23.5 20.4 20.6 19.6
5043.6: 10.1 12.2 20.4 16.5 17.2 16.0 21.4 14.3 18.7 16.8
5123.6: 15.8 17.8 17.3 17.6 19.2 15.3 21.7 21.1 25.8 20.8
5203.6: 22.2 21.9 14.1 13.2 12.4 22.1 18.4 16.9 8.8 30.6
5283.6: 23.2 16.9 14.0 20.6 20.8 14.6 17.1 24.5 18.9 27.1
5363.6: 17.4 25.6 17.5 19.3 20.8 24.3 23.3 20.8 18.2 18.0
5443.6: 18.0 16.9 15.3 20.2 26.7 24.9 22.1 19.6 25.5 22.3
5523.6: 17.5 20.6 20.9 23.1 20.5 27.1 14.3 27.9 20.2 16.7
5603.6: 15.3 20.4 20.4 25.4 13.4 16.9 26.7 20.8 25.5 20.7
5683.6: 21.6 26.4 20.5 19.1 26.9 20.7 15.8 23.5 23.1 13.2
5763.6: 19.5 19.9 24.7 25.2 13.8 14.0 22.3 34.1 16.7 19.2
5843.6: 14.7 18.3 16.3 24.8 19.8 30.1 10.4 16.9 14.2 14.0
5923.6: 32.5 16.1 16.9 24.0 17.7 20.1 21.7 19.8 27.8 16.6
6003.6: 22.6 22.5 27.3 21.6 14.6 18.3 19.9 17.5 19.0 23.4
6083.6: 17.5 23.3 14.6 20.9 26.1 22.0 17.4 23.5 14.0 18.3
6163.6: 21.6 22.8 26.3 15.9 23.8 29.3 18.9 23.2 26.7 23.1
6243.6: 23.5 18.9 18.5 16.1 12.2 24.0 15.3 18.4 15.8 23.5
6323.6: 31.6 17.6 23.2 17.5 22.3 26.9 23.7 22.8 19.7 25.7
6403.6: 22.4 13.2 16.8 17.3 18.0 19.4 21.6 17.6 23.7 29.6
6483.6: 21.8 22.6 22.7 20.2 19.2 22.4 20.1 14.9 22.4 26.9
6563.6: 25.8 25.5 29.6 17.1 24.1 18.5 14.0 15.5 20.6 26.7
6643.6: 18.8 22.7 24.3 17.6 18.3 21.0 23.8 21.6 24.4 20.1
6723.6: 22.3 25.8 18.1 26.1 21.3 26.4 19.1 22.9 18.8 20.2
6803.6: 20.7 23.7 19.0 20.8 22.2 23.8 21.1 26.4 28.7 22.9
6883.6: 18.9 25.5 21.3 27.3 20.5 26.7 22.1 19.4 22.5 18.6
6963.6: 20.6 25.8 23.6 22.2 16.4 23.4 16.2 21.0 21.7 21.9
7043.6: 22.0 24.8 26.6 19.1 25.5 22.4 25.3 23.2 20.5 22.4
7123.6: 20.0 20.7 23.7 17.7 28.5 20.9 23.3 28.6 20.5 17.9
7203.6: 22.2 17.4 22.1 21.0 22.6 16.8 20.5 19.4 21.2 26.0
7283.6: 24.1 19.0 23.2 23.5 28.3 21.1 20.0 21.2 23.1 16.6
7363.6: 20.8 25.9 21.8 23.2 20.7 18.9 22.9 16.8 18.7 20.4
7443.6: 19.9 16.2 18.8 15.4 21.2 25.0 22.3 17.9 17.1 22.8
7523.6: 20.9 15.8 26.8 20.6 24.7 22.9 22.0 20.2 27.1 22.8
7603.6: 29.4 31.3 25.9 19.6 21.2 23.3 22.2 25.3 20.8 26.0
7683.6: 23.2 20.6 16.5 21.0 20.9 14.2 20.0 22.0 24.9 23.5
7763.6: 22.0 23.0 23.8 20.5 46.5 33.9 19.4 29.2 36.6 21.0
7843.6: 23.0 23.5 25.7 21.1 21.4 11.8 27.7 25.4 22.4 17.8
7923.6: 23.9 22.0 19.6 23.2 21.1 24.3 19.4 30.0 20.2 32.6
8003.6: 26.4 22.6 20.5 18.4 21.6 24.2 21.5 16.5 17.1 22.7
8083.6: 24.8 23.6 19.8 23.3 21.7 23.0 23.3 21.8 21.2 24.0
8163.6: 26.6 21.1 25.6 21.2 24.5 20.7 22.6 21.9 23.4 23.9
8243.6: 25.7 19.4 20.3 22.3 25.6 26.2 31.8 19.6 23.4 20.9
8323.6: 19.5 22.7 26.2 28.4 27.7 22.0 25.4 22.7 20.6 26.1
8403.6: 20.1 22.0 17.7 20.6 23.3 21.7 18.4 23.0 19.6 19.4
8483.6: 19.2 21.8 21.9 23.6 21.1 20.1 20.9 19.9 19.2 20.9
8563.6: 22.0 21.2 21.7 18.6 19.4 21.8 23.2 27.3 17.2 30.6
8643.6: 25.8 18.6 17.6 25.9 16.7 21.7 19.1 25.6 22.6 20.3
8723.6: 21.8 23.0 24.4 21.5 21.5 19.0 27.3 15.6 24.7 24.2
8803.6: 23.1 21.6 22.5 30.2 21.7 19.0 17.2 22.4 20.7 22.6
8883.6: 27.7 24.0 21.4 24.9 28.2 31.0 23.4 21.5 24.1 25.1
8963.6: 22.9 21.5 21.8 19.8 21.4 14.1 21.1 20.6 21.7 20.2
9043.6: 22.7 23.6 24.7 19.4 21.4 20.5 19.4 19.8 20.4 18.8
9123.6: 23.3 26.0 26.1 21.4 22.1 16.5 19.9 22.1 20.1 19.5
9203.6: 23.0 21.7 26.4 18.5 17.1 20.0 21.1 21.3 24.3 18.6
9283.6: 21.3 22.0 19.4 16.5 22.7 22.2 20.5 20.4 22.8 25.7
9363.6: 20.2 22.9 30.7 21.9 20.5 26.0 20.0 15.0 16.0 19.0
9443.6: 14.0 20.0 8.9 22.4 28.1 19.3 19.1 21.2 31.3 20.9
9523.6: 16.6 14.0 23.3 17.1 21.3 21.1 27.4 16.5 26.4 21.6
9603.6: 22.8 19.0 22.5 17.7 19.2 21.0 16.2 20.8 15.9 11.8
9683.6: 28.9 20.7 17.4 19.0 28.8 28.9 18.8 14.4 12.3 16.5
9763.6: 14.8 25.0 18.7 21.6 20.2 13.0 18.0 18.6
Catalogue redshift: 0.188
